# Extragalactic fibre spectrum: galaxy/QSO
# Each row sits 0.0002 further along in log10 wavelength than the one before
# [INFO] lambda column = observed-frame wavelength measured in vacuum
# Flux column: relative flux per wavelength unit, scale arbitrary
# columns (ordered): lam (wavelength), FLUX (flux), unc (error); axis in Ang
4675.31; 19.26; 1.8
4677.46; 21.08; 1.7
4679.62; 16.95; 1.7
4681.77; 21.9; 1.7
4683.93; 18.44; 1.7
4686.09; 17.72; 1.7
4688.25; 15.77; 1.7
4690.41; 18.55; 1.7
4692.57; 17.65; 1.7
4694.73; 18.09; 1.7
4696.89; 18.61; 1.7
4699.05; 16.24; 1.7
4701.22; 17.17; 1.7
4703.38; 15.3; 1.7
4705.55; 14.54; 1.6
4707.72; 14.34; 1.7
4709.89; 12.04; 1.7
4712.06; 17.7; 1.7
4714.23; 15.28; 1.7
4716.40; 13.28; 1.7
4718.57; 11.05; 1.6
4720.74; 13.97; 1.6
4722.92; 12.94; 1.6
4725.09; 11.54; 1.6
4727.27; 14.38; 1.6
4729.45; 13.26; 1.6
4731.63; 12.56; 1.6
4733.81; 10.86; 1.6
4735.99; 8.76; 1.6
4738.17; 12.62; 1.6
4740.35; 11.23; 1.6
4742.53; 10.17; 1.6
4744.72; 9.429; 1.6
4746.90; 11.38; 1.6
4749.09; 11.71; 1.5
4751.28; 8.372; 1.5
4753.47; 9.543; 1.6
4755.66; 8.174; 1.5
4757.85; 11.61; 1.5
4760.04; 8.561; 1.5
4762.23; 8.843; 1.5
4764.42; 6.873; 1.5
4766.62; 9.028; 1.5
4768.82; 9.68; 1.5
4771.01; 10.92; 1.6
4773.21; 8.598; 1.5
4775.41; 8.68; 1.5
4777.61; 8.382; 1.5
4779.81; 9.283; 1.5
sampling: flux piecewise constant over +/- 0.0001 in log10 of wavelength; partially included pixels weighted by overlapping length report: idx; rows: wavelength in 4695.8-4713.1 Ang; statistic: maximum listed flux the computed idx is 18.61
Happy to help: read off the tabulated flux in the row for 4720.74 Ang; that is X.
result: 13.97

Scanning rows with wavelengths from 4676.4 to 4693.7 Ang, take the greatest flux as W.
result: 21.9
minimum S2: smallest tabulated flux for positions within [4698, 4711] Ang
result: 12.04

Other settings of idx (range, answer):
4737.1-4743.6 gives 12.62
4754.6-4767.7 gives 11.61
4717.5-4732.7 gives 14.38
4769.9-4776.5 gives 10.92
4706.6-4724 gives 17.7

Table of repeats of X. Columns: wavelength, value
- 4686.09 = 17.72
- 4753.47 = 9.543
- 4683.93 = 18.44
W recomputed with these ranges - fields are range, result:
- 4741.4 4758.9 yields 11.71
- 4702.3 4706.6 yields 15.3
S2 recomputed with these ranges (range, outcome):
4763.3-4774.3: 6.873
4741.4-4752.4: 8.372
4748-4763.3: 8.174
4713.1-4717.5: 13.28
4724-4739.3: 8.76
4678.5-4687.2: 16.95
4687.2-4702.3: 15.77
